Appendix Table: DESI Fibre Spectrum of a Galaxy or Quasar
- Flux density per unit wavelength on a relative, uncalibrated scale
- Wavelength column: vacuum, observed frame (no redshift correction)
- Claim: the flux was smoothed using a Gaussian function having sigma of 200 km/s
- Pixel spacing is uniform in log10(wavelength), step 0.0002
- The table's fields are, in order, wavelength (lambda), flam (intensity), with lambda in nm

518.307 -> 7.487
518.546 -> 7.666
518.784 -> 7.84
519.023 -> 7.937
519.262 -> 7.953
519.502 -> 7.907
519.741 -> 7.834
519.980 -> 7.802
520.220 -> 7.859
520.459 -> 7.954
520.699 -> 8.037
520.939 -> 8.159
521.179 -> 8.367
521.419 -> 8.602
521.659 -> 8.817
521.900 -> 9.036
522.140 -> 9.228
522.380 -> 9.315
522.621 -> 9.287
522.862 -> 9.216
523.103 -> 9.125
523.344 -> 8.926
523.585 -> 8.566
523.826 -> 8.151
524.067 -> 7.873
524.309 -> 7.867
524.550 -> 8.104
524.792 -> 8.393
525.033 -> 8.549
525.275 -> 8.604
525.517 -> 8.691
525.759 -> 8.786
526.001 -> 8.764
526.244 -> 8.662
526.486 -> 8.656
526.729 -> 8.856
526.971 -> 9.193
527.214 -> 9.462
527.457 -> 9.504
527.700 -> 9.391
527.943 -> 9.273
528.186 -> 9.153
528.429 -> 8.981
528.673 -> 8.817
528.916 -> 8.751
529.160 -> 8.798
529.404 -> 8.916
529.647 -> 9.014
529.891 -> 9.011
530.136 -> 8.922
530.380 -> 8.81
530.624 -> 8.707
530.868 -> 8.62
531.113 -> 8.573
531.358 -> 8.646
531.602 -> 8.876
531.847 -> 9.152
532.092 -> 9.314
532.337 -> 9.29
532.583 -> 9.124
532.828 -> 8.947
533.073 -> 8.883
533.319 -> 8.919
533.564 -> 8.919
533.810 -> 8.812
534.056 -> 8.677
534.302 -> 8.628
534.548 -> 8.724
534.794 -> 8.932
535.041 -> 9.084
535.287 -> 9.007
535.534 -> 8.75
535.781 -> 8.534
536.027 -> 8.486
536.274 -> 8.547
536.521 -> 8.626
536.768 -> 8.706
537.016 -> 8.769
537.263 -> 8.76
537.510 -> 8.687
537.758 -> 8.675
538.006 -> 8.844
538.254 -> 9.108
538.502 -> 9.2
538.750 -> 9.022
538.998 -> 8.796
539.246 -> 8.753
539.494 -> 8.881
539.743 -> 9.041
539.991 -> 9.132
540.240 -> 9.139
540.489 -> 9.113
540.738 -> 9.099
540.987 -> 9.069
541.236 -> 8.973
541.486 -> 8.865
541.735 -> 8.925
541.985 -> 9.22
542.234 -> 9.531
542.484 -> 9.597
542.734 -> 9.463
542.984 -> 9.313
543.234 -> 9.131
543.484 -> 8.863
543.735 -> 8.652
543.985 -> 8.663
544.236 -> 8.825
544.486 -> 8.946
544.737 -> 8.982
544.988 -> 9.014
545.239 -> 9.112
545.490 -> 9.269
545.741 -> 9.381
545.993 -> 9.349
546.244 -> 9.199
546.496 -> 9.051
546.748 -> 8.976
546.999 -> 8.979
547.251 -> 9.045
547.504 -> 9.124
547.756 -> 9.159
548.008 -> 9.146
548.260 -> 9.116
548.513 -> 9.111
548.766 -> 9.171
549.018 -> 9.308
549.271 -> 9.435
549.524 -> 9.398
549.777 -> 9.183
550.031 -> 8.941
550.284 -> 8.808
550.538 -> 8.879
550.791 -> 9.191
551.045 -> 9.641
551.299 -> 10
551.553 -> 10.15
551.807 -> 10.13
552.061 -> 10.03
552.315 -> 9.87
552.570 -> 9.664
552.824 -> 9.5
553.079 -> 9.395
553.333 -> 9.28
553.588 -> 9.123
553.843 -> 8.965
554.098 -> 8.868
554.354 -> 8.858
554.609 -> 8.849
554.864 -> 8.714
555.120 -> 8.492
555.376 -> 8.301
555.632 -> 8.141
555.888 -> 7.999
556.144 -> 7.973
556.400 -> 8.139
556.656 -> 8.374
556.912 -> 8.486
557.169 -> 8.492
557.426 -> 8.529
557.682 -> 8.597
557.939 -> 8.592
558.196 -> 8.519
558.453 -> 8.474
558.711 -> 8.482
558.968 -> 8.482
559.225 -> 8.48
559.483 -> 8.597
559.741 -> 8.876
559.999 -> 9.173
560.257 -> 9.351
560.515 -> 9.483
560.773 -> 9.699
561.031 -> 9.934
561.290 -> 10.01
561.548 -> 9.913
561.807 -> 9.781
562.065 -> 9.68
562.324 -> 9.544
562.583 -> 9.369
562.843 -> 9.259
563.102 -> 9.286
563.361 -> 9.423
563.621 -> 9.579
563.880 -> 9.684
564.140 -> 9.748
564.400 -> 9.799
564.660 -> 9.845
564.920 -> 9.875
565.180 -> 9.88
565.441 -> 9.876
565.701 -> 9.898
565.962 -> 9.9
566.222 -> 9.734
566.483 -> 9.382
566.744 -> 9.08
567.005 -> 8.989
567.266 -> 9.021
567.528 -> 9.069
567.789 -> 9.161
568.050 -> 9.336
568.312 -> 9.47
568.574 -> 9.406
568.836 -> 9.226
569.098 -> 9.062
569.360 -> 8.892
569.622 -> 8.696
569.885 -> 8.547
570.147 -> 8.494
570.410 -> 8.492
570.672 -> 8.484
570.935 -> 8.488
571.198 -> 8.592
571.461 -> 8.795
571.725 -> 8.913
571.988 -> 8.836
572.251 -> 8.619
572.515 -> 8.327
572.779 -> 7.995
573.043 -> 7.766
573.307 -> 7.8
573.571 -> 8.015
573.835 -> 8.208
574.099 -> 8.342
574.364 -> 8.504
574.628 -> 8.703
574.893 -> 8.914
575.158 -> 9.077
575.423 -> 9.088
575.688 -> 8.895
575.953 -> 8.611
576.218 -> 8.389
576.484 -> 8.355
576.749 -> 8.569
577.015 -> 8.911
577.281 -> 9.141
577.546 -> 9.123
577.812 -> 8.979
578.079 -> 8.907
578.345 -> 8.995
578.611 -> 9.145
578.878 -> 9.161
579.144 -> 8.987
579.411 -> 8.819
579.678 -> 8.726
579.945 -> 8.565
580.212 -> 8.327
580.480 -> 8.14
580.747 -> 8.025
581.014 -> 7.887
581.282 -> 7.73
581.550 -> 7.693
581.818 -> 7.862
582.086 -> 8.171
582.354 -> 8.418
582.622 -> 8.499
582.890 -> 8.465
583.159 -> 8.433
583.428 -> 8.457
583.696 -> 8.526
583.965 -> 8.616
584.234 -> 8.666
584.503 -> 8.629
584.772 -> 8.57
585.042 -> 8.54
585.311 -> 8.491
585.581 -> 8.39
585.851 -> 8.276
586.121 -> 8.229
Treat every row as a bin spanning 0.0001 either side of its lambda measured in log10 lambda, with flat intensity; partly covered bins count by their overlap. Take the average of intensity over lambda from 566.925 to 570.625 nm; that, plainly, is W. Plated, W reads 8.98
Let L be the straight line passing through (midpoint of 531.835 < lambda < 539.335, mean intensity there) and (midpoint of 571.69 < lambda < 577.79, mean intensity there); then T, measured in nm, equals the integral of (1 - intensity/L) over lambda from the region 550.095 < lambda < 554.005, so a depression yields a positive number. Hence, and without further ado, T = -0.34 nm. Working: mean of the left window 8.86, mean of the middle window 9.5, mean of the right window 8.57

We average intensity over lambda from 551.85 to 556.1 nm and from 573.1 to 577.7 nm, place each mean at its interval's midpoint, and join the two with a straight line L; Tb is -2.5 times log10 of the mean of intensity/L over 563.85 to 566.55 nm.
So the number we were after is -0.12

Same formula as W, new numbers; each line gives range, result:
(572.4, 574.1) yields 8.04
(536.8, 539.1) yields 8.87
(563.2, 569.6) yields 9.46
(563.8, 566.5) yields 9.8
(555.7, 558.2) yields 8.36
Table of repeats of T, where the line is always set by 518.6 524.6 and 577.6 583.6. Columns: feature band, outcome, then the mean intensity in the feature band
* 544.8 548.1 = -0.28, 9.14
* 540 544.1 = -0.33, 9.1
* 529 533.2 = -0.26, 8.92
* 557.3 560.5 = -0.10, 8.71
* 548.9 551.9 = -0.35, 9.41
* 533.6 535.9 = -0.11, 8.8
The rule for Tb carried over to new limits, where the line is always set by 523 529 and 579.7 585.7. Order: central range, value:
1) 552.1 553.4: -0.124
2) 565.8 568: -0.104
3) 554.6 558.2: 0.017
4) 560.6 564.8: -0.141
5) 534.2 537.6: -0.006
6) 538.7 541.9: -0.041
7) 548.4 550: -0.080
